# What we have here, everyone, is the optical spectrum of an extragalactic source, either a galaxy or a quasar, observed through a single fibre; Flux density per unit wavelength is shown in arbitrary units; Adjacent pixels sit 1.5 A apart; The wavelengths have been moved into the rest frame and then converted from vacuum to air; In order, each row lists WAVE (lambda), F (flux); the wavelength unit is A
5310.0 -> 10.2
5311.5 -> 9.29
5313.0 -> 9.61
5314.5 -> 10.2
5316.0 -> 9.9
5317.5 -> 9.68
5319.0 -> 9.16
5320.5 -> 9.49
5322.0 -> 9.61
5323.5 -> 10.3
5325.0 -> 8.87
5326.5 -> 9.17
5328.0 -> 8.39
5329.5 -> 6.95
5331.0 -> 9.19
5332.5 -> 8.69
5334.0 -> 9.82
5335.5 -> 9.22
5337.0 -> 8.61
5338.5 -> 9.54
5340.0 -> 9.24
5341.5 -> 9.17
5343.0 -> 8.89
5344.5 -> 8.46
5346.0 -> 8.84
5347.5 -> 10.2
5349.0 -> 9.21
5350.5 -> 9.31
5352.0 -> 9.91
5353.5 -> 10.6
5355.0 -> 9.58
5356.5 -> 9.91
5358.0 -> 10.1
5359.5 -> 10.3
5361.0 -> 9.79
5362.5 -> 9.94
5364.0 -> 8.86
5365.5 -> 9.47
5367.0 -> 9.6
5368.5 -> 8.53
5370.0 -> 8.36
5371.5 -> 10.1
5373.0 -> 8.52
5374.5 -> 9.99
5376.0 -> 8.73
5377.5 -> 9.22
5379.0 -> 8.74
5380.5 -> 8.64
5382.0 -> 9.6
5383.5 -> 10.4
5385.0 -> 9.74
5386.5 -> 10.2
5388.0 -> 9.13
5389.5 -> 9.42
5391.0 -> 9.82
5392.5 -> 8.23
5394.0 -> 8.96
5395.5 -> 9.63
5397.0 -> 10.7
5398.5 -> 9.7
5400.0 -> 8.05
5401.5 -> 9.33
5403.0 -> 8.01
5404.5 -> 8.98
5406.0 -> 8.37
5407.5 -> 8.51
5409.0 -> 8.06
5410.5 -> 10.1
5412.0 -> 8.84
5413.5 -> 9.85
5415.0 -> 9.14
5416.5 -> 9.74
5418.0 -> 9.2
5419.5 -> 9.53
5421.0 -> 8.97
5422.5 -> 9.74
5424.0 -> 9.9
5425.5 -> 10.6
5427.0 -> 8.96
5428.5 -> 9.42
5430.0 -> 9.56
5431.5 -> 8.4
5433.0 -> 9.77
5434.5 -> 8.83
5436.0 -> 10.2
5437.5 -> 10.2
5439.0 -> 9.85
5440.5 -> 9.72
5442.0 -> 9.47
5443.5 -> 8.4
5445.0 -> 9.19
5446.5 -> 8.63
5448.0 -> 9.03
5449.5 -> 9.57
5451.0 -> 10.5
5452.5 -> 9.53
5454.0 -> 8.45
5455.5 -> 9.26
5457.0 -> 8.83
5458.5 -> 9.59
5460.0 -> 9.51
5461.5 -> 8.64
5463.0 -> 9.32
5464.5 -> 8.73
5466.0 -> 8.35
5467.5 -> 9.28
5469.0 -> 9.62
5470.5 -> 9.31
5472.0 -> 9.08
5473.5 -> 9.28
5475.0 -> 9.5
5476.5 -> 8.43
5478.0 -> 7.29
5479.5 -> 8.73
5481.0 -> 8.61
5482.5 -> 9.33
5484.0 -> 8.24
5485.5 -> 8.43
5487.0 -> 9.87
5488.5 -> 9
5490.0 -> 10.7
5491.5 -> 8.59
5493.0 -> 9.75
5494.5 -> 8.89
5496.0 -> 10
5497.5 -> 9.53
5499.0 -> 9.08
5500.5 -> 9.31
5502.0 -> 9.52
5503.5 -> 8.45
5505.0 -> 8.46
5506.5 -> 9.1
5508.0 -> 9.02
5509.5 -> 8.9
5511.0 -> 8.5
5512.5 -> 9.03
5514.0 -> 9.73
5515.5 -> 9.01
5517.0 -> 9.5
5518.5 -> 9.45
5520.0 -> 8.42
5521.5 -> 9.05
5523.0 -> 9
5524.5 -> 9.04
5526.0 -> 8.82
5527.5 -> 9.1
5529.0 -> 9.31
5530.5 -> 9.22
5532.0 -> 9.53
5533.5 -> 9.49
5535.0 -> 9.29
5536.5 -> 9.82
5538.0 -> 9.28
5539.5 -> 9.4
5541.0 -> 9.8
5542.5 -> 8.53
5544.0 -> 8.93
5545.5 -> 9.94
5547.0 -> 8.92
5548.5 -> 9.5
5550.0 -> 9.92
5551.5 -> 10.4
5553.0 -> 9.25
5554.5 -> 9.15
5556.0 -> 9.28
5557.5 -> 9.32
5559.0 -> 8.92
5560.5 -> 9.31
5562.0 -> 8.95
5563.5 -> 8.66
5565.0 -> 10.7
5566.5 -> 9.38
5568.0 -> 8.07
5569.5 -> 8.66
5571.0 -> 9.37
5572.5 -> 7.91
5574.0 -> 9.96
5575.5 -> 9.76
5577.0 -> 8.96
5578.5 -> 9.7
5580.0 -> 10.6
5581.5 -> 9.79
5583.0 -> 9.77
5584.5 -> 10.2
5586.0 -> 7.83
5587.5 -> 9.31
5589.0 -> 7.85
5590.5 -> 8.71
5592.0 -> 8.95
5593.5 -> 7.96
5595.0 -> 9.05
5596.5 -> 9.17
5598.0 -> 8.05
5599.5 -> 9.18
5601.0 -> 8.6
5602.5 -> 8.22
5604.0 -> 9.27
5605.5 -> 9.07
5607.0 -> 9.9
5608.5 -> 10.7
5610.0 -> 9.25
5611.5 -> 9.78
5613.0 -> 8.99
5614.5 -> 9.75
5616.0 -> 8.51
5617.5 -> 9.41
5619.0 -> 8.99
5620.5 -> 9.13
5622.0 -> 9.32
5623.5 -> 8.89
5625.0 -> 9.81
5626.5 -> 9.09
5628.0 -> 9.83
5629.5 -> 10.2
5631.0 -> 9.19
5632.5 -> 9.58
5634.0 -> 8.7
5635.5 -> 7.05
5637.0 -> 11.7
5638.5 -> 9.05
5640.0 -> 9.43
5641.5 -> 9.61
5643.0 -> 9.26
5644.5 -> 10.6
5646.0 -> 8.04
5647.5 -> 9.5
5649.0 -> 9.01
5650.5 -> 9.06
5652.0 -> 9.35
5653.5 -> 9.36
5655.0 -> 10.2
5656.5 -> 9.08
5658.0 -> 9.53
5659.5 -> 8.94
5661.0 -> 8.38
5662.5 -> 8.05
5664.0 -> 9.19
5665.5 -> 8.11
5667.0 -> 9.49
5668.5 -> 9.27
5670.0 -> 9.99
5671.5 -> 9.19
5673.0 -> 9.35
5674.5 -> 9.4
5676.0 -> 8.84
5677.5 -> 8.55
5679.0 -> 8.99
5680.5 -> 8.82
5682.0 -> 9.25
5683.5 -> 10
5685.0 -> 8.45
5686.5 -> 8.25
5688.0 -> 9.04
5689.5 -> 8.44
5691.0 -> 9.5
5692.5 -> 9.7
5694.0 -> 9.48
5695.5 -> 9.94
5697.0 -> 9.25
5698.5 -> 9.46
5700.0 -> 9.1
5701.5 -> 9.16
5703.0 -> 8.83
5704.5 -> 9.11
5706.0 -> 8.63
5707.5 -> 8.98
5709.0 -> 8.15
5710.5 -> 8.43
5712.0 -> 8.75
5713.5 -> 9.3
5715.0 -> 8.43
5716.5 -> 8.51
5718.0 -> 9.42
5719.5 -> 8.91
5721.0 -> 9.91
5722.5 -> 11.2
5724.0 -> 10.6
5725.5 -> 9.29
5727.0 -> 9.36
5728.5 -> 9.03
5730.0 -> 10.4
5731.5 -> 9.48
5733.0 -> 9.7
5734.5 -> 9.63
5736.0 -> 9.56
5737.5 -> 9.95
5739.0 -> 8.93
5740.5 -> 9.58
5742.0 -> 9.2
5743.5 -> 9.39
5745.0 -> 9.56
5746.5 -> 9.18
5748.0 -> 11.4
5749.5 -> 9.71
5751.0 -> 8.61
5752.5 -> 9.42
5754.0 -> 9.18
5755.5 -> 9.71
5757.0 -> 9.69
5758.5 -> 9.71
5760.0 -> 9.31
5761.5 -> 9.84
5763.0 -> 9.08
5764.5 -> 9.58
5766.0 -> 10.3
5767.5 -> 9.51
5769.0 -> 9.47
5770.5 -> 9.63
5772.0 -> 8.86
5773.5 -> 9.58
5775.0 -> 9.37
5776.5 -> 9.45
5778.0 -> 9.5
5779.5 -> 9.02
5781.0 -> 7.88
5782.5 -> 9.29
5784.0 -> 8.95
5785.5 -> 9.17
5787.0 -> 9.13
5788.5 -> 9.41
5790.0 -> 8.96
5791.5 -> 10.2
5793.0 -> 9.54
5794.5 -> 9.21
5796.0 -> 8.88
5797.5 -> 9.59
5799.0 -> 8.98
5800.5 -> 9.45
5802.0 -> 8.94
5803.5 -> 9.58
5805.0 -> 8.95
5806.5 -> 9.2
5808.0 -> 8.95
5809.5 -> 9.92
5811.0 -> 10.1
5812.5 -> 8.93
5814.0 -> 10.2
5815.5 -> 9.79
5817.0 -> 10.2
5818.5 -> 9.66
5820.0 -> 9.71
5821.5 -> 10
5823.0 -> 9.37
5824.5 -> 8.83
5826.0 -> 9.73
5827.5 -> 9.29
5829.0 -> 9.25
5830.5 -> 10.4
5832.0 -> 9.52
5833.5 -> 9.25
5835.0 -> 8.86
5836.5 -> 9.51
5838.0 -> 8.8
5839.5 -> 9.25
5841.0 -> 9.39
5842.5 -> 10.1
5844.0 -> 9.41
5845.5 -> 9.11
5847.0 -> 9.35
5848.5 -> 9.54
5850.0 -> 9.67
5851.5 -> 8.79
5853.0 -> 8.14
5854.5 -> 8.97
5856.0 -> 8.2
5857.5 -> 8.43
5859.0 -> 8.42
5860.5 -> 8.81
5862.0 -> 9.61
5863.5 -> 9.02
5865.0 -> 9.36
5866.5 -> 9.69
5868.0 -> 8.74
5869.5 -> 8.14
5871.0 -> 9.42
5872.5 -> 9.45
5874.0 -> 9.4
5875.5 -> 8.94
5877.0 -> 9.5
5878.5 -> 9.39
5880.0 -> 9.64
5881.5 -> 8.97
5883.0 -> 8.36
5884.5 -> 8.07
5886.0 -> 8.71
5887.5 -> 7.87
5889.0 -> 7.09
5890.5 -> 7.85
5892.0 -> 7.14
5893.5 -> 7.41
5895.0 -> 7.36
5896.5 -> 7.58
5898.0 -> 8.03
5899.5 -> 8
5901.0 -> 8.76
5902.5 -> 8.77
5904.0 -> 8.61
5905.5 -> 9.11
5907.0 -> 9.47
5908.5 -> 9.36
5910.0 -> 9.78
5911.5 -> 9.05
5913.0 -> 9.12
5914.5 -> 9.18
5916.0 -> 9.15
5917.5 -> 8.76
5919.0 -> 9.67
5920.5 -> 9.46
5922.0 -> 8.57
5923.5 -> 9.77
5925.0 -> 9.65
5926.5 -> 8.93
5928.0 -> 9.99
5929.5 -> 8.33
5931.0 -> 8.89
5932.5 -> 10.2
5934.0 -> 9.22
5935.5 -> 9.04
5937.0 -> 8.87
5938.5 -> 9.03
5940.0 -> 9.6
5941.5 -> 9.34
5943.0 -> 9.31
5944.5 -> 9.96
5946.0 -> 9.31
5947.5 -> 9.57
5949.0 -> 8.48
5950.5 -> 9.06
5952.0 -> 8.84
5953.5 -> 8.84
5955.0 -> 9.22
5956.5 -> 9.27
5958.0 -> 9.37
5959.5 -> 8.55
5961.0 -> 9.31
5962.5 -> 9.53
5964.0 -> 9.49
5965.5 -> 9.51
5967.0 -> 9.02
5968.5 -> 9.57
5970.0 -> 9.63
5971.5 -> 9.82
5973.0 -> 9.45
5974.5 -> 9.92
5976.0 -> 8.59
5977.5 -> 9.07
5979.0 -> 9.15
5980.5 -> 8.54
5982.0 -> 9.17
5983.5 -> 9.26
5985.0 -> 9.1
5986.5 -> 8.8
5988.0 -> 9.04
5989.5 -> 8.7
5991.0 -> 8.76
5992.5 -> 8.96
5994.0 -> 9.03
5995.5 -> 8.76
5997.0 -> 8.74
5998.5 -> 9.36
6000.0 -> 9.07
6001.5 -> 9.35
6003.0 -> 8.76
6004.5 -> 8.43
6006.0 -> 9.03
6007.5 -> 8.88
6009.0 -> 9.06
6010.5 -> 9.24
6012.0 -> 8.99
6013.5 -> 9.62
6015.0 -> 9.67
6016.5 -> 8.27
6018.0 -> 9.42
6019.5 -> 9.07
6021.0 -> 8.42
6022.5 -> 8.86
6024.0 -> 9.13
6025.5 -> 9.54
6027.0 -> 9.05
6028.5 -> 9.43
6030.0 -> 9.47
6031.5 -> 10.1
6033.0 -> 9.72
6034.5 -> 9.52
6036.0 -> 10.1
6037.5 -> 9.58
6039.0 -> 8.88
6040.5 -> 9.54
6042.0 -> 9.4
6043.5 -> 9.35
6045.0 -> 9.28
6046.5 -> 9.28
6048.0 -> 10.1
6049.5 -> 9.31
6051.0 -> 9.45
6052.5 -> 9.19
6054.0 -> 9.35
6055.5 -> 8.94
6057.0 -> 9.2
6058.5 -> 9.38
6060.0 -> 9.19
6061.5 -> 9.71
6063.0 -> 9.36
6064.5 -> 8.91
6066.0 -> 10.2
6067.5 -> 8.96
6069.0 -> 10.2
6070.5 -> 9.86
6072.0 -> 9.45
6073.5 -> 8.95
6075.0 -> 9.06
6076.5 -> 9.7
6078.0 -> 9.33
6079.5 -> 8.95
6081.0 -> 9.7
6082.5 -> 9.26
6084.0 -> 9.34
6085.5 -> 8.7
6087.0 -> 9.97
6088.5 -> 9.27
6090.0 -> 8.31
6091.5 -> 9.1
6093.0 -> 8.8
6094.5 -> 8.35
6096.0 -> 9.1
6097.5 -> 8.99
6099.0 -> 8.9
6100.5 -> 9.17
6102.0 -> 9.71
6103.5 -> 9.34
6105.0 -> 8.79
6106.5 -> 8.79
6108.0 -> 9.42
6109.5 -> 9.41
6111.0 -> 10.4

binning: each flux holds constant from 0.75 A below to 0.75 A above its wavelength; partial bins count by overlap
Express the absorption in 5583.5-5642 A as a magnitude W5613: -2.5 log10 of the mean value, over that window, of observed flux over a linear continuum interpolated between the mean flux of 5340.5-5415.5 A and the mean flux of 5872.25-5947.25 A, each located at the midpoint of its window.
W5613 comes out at 0.00 mag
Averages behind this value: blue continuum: 9.32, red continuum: 8.9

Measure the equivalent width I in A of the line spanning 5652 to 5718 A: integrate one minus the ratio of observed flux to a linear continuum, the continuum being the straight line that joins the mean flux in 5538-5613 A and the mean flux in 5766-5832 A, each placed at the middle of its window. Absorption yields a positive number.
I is 1.8 A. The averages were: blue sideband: 9.22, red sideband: 9.41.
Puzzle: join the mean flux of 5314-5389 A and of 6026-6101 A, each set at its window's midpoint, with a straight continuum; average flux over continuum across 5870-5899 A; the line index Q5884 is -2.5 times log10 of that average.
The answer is 0.11 mag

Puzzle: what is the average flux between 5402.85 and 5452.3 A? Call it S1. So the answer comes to 9.33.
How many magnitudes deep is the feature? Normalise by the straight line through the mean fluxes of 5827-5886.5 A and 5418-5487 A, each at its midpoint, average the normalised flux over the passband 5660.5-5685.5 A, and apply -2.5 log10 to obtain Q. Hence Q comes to 0.02 mag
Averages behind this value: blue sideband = 9.2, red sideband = 9.12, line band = 9.03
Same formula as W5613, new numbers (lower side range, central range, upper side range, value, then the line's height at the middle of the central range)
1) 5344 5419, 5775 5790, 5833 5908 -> -0.025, 8.89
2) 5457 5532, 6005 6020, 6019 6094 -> 0.024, 9.32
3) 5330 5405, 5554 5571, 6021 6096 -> 0.023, 9.34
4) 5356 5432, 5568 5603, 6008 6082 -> 0.038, 9.33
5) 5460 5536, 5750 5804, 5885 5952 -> -0.047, 8.94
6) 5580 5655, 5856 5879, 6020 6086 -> 0.030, 9.31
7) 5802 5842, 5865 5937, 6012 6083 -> 0.070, 9.44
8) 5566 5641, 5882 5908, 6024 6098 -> 0.142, 9.29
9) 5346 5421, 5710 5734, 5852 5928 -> -0.054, 8.98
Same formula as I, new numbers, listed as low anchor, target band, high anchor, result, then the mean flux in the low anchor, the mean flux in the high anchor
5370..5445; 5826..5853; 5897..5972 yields -0.4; 9.32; 9.18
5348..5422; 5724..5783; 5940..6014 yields -1.7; 9.34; 9.14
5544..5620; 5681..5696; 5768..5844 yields 0.2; 9.21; 9.38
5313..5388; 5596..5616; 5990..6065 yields 0.2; 9.37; 9.22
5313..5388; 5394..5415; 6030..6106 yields 0.6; 9.37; 9.33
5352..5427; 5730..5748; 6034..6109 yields -0.5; 9.38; 9.29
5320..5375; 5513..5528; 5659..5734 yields 0.2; 9.31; 9.16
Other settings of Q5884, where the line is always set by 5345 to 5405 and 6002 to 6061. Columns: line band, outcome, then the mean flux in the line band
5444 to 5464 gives 0.02 mag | 9.22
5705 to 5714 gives 0.08 mag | 8.7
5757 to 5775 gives -0.02 mag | 9.53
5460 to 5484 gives 0.06 mag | 8.9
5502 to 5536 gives 0.03 mag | 9.08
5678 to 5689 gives 0.05 mag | 8.95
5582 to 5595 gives 0.06 mag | 8.85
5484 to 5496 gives 0.01 mag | 9.29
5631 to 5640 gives 0.01 mag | 9.23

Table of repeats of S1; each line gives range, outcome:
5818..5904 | 8.91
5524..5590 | 9.29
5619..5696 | 9.21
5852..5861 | 8.49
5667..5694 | 9.14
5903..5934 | 9.25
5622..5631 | 9.51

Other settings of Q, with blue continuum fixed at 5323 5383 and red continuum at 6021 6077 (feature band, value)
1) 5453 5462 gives 0.03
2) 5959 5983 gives 0.01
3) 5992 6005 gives 0.05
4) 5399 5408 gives 0.09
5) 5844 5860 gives 0.06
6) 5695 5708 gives 0.02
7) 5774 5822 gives 0.00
